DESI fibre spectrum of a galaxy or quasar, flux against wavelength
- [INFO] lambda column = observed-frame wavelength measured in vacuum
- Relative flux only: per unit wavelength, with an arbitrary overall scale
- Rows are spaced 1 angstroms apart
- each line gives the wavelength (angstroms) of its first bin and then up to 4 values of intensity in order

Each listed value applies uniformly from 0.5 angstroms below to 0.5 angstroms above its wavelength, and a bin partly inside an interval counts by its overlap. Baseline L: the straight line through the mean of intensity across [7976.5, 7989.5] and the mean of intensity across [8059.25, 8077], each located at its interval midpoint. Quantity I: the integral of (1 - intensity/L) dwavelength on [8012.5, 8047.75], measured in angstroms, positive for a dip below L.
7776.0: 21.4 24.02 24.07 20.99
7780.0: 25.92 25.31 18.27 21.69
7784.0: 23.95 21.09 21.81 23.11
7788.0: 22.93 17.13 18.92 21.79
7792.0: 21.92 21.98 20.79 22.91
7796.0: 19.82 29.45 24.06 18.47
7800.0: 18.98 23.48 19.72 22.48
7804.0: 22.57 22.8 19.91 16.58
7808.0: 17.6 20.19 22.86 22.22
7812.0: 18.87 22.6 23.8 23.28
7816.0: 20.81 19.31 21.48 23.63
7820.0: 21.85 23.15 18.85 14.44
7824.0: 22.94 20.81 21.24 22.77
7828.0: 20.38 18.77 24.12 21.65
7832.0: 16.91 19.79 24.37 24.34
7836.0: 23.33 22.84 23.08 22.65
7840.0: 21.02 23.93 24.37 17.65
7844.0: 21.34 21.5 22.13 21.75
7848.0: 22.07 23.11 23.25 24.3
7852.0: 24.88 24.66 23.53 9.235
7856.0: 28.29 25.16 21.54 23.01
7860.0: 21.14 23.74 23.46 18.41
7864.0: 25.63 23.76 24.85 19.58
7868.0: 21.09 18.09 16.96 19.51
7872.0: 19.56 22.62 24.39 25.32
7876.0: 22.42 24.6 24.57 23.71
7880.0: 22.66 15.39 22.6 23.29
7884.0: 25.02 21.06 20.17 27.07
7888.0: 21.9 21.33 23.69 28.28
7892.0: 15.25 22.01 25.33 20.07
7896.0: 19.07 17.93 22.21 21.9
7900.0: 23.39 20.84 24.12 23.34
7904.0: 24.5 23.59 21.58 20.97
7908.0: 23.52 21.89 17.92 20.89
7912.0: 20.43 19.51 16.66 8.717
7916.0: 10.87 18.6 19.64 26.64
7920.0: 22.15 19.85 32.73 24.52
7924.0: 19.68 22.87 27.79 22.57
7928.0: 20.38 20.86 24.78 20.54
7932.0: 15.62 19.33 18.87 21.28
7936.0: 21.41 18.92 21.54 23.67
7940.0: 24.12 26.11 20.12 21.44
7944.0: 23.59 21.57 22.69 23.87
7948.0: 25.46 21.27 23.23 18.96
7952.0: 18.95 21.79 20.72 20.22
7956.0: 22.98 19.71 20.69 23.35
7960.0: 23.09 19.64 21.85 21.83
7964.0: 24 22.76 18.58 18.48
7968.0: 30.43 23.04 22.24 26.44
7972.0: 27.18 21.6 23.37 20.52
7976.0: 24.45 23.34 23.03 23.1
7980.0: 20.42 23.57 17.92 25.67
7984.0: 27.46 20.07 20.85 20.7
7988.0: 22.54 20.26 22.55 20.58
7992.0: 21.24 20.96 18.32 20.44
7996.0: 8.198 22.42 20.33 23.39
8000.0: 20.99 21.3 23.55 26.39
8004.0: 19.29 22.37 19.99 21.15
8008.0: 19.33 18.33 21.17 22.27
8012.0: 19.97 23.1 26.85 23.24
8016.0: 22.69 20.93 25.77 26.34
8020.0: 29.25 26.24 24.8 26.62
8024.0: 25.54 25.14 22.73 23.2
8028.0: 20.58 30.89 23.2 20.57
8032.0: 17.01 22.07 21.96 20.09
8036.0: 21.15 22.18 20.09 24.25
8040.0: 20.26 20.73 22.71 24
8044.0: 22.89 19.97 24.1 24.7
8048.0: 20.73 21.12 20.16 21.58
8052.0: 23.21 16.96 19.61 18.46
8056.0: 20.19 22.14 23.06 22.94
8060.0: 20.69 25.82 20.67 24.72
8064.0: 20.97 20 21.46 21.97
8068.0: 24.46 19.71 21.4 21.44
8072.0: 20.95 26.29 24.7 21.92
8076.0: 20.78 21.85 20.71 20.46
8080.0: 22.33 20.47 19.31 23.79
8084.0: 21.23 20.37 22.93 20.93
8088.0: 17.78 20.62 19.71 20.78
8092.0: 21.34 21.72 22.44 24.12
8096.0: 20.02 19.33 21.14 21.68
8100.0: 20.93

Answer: -1.69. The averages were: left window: 22.2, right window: 22.2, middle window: 23.3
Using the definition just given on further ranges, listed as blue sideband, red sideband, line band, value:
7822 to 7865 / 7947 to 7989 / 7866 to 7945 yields 2.0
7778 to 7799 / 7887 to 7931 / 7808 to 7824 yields 0.7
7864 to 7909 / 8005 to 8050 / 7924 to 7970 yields 1.1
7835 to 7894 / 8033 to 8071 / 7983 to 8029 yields -1.1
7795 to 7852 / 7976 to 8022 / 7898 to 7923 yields 0.8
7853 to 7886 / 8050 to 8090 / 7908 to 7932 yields 1.1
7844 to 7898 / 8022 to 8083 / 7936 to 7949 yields -0.3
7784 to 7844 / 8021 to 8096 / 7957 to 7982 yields -1.0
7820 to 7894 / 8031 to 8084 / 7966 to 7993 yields -1.0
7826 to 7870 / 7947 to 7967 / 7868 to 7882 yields 0.2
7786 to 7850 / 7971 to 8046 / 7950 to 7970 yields 0.4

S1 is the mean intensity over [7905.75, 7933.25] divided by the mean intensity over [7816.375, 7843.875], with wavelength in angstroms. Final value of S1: 0.97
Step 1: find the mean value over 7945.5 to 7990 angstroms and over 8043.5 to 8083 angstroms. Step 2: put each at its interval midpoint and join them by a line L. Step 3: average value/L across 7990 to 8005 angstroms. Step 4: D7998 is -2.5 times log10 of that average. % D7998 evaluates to 0.075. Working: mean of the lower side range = 22.3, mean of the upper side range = 21.7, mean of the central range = 20.7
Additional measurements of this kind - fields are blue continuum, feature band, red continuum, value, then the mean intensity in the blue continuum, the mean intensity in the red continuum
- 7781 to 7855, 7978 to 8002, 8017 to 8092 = 0.05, 21.6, 22.2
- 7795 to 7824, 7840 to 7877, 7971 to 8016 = -0.04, 21.2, 21.7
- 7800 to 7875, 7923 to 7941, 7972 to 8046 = 0.02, 21.7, 22.2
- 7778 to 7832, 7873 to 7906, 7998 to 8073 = -0.04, 21.4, 22.3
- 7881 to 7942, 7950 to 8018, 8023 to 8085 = 0.00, 21.5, 22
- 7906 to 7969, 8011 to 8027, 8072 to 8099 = -0.15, 21.4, 21.4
